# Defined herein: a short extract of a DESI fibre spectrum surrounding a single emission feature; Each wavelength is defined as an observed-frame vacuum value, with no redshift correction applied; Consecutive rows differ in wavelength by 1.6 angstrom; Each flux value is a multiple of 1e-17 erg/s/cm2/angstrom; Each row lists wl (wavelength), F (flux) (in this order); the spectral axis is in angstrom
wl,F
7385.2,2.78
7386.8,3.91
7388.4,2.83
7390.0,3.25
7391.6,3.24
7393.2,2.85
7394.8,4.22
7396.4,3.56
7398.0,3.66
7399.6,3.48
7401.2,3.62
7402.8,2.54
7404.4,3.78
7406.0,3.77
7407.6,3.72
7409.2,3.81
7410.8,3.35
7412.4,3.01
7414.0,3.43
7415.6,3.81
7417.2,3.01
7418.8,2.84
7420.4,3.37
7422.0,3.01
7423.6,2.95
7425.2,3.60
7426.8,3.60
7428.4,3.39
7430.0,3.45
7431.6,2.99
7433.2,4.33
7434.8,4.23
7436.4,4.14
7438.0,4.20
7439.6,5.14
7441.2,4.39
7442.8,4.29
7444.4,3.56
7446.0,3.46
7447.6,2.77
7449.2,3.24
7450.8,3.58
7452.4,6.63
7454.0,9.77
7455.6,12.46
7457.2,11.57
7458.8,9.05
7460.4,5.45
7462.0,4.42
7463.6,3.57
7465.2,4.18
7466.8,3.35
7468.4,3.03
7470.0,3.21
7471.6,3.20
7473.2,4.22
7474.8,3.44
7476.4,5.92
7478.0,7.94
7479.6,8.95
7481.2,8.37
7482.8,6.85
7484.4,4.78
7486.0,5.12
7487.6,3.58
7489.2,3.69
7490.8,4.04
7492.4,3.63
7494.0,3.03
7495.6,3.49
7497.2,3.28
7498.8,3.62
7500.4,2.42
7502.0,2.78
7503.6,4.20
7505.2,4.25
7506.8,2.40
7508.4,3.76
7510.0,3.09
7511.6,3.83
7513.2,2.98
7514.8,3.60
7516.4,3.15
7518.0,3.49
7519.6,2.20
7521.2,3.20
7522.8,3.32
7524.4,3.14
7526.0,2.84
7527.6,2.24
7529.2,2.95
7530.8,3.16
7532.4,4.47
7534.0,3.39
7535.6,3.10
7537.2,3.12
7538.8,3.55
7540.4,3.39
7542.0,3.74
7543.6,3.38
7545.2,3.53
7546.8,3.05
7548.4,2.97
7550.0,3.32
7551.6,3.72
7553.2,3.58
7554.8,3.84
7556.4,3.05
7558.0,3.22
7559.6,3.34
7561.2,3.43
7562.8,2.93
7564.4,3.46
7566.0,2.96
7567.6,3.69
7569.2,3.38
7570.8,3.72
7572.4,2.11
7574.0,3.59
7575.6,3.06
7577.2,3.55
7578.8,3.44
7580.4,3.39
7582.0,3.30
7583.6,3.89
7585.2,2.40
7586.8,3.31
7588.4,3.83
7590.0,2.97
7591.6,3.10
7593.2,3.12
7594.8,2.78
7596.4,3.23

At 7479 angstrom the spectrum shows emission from [N II]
